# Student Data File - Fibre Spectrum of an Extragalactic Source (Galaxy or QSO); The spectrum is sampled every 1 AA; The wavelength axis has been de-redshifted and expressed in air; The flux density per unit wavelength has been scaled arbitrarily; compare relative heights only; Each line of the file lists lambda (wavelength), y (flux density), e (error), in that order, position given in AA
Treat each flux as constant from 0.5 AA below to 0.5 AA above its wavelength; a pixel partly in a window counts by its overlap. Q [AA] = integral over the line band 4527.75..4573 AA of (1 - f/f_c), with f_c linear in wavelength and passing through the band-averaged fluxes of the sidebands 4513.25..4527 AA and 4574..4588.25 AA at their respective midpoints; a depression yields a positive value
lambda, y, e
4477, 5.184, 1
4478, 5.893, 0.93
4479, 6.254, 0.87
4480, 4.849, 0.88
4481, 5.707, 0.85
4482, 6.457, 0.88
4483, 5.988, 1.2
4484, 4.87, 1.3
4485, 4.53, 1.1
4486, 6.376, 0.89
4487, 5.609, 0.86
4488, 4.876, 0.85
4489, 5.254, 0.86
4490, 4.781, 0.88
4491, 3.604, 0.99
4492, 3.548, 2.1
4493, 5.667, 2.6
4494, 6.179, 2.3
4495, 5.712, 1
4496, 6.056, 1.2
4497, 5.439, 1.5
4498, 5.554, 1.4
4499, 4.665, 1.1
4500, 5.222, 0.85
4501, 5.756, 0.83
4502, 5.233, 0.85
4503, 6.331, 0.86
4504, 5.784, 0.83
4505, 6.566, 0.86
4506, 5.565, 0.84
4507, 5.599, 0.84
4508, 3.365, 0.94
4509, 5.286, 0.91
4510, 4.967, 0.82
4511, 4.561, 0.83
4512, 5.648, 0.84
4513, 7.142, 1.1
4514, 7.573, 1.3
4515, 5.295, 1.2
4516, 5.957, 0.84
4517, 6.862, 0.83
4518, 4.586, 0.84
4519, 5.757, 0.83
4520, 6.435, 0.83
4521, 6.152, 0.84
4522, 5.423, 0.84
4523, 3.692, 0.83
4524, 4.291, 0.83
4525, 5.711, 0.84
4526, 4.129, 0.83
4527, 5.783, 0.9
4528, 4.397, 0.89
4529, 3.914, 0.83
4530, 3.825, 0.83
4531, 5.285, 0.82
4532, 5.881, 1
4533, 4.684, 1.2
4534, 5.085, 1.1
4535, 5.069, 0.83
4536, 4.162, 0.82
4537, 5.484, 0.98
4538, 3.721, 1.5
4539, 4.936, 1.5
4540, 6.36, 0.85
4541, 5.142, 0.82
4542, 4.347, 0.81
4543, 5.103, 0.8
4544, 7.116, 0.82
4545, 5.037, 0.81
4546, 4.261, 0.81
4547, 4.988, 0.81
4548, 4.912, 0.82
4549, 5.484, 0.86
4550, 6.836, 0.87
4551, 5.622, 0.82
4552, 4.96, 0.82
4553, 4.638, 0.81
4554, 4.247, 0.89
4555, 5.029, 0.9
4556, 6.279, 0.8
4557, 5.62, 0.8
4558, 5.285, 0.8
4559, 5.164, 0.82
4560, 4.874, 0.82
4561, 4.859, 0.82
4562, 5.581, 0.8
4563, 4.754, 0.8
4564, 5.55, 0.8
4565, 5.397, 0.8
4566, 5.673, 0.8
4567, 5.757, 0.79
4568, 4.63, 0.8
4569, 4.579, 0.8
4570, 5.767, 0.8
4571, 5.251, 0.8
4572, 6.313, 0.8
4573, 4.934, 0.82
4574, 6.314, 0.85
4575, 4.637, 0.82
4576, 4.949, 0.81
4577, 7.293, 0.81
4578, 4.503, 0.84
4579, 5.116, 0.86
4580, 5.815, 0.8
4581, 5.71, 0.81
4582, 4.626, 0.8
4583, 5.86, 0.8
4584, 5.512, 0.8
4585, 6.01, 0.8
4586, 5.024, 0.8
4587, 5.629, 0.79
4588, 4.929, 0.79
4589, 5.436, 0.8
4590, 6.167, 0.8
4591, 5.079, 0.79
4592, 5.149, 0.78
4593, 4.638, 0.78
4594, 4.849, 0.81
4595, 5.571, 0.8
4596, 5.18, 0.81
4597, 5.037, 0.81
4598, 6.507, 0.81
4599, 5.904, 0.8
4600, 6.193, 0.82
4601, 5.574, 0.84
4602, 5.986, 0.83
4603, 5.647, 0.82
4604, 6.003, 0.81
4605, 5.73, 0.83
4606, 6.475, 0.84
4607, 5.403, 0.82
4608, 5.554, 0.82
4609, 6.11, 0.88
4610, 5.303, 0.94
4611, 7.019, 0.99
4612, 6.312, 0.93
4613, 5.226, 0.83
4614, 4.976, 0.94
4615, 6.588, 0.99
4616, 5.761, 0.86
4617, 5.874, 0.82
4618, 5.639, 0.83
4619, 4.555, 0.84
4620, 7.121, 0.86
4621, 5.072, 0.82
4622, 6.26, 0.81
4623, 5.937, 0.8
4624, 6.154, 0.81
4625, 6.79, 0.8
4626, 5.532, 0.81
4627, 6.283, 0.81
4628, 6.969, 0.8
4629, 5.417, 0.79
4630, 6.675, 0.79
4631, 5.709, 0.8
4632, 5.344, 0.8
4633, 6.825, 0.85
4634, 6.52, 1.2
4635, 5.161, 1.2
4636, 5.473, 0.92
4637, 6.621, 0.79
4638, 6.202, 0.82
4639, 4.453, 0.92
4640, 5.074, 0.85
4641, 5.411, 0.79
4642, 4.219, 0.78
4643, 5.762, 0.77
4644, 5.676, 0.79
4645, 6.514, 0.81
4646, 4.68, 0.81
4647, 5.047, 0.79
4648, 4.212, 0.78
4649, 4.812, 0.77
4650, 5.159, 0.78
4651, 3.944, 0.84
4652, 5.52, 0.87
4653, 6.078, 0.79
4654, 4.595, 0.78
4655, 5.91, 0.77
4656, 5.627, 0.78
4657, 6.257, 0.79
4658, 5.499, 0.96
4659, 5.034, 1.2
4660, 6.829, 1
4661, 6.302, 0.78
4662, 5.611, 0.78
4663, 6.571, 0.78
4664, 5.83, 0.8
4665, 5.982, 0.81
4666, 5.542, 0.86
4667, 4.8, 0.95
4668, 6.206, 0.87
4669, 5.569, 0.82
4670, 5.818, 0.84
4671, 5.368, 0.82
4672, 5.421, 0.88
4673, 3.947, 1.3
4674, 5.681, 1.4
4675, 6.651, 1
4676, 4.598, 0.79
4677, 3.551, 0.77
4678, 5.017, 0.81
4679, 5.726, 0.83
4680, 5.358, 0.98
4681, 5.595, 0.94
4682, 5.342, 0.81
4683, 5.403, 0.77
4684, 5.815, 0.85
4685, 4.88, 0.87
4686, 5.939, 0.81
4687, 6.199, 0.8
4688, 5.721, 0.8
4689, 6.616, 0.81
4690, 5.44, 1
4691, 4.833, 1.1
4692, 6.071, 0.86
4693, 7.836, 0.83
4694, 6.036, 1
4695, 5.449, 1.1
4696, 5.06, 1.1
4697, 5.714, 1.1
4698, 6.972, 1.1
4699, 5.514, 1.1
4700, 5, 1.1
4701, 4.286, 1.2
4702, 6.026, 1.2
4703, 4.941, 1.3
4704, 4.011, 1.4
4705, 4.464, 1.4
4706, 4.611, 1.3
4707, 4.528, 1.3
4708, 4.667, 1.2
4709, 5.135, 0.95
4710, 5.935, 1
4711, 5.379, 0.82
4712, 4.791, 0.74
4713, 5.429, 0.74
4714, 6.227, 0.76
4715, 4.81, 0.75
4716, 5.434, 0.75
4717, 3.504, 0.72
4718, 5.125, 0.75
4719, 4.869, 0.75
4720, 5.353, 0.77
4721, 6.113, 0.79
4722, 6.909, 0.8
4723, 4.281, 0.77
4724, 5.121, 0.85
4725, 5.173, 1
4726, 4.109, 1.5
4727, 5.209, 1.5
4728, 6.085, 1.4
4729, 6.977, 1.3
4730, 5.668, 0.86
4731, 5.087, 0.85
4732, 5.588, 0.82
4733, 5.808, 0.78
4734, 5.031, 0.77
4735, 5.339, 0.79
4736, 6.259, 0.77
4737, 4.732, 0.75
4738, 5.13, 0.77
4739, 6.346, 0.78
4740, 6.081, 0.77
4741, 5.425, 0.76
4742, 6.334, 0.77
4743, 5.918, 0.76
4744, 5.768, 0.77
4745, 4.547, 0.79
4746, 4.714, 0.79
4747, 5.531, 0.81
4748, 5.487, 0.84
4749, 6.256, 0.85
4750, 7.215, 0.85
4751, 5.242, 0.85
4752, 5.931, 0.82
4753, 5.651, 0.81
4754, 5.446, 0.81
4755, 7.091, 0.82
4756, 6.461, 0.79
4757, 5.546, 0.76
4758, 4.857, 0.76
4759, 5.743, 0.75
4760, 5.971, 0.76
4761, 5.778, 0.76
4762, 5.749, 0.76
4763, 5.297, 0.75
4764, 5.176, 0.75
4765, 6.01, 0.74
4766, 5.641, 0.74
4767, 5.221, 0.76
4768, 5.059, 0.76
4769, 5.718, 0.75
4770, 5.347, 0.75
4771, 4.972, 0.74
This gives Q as 2.9 AA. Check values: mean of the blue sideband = 5.57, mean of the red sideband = 5.44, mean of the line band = 5.15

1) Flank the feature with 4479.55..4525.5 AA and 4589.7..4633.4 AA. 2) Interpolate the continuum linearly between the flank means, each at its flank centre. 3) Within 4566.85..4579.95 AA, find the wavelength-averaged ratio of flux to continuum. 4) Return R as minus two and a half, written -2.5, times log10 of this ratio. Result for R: 0.06 mag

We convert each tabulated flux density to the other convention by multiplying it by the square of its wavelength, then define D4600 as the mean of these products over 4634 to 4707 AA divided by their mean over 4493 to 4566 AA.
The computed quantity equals 1.09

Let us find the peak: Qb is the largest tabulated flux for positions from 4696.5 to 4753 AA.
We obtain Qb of 7.215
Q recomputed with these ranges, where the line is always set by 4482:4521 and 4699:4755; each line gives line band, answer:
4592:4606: -0.4 AA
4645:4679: 0.1 AA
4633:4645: -0.4 AA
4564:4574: 0.1 AA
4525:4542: 1.9 AA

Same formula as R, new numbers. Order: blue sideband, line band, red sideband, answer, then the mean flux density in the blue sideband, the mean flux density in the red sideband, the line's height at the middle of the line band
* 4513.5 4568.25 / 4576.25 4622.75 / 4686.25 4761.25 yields -0.06 mag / 5.23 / 5.52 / 5.32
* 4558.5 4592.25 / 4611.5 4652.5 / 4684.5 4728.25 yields -0.05 mag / 5.38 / 5.36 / 5.37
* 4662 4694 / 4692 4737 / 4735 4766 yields 0.06 mag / 5.6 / 5.72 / 5.66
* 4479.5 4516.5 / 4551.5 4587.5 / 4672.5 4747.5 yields 0.02 mag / 5.45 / 5.4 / 5.43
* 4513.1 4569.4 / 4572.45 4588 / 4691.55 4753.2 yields -0.03 mag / 5.23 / 5.45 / 5.28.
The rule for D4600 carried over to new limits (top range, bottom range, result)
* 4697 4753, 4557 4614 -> 1.04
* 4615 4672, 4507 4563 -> 1.14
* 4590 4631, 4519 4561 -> 1.17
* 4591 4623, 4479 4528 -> 1.10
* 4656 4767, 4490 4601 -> 1.12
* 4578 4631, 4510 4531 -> 1.11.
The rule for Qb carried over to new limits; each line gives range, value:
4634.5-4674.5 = 6.829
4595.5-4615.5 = 7.019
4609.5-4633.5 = 7.121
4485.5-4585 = 7.573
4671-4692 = 6.651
